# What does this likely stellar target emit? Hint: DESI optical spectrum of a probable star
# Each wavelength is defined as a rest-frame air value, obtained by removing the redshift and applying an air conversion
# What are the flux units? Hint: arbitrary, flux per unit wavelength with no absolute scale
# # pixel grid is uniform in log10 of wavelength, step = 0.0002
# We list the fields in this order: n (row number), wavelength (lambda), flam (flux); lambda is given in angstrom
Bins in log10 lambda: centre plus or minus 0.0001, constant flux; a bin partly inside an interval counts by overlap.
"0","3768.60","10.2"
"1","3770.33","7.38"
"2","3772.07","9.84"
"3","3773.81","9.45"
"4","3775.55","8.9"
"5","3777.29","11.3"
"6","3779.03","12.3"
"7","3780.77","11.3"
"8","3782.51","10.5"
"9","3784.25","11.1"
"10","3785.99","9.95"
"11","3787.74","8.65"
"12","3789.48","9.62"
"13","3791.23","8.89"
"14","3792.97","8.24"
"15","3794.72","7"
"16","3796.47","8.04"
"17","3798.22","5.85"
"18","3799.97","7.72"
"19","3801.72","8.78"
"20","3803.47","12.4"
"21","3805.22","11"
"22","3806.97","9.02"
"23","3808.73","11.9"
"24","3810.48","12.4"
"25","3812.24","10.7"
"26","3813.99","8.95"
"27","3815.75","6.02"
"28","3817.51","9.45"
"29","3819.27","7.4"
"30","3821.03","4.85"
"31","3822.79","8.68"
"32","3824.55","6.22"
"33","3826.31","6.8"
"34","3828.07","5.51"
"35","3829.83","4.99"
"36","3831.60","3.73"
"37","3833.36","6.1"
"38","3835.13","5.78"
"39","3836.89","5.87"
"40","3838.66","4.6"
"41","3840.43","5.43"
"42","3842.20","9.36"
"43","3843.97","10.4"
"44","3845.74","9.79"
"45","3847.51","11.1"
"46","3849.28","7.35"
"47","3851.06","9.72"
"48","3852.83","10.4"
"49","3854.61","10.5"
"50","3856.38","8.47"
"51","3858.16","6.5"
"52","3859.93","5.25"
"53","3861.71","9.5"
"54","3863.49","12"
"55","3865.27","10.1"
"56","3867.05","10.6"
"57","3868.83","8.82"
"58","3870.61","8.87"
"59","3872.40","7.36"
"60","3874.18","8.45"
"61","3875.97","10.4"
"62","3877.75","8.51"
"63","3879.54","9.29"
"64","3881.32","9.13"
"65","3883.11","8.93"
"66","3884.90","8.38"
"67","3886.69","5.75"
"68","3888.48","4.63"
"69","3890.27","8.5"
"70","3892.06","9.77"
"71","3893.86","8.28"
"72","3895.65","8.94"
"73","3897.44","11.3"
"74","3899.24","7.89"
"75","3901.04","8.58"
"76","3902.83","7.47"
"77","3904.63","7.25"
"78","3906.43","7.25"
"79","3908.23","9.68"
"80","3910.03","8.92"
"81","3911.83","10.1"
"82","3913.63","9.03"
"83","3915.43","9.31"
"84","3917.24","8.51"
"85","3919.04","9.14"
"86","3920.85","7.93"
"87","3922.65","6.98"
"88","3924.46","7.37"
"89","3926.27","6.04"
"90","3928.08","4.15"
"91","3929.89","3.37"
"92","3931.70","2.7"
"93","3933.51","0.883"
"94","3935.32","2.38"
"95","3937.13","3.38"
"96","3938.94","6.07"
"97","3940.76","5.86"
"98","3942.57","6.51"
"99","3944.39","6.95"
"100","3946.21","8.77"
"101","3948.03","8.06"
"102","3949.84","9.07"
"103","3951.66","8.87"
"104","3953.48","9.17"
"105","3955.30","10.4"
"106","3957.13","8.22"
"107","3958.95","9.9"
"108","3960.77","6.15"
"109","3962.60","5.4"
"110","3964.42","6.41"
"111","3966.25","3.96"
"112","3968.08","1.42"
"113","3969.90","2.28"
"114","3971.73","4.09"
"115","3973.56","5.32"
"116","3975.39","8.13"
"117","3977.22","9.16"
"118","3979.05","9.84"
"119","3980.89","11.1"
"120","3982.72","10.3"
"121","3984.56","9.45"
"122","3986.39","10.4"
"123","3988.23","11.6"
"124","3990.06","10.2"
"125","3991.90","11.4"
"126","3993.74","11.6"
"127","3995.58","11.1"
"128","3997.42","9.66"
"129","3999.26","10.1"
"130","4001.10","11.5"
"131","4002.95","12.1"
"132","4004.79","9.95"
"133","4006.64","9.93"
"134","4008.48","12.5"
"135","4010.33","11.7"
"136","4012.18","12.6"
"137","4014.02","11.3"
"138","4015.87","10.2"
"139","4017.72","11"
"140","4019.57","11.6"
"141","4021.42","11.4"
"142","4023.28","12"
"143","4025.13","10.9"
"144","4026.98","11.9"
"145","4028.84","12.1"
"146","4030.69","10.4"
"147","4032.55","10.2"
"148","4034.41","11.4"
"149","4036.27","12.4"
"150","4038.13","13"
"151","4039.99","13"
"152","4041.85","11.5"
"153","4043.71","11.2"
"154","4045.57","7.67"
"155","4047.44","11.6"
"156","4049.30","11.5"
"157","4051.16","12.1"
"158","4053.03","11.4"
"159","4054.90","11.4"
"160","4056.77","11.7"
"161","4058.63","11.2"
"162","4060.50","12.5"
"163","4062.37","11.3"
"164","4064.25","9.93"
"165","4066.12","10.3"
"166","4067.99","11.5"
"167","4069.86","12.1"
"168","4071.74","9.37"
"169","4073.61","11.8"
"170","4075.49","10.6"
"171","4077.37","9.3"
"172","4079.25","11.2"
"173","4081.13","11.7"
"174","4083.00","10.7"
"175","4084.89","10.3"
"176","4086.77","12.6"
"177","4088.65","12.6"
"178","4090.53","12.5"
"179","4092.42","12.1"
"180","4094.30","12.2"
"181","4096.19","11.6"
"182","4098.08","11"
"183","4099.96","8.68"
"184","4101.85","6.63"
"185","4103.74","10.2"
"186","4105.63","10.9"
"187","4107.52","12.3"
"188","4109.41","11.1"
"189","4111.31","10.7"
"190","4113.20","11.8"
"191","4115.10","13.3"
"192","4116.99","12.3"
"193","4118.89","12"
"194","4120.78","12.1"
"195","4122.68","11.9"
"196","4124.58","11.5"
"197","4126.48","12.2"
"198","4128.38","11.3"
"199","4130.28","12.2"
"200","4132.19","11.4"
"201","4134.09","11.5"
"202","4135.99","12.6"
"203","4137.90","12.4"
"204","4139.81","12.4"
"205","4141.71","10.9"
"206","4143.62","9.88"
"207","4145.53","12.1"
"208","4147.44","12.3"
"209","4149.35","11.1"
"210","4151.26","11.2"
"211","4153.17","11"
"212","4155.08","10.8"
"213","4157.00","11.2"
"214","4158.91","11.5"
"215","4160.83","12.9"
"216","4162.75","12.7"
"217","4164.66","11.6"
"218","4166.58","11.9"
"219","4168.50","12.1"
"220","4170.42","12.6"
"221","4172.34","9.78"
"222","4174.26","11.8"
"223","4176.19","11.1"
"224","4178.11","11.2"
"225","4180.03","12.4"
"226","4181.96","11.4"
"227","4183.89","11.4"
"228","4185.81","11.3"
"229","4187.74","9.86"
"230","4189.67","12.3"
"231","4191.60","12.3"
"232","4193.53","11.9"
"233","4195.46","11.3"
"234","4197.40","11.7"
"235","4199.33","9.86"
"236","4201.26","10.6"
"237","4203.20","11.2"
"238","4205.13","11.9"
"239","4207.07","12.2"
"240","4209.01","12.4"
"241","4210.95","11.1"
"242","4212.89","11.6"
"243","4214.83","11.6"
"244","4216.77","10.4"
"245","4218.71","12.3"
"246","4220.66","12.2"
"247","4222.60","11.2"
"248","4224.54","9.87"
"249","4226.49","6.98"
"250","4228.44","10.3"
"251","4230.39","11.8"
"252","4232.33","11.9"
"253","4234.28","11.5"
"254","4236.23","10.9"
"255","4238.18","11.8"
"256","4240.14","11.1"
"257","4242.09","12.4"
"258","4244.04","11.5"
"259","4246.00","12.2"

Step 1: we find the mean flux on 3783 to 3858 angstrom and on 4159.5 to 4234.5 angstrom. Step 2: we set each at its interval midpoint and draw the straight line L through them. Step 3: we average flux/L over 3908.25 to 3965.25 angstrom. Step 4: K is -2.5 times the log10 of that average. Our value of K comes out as 0.301 mag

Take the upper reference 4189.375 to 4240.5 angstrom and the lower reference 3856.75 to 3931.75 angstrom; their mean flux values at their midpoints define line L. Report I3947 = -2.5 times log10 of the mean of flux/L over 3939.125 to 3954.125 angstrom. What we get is 0.12 mag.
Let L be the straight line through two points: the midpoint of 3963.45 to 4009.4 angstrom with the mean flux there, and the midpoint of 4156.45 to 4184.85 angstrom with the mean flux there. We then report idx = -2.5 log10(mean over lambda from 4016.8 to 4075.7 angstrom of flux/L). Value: -0.15 mag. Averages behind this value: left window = 8.94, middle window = 11.3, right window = 11.7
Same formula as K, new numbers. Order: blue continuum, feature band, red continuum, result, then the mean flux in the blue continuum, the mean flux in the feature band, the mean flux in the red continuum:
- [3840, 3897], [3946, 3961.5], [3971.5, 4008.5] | 0.11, 8.81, 8.77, 10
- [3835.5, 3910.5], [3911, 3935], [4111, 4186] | 0.37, 8.53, 6.46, 11.7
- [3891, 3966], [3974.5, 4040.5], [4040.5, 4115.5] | -0.18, 7.34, 11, 11.1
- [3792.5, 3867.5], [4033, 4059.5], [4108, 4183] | -0.09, 8.23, 11.5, 11.7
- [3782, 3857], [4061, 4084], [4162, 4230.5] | -0.05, 8.34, 10.8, 11.3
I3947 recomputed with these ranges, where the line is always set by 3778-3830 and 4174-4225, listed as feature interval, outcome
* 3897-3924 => 0.12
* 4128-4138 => -0.08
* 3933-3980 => 0.46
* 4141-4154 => -0.01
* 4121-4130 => -0.08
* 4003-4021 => -0.10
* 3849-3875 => 0.03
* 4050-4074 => -0.07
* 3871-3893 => 0.14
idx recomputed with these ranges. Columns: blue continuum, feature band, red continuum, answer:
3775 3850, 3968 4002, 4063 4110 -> 0.11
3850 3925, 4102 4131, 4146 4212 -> -0.06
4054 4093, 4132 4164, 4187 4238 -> -0.04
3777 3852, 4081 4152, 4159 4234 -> -0.07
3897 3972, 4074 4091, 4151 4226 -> -0.18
